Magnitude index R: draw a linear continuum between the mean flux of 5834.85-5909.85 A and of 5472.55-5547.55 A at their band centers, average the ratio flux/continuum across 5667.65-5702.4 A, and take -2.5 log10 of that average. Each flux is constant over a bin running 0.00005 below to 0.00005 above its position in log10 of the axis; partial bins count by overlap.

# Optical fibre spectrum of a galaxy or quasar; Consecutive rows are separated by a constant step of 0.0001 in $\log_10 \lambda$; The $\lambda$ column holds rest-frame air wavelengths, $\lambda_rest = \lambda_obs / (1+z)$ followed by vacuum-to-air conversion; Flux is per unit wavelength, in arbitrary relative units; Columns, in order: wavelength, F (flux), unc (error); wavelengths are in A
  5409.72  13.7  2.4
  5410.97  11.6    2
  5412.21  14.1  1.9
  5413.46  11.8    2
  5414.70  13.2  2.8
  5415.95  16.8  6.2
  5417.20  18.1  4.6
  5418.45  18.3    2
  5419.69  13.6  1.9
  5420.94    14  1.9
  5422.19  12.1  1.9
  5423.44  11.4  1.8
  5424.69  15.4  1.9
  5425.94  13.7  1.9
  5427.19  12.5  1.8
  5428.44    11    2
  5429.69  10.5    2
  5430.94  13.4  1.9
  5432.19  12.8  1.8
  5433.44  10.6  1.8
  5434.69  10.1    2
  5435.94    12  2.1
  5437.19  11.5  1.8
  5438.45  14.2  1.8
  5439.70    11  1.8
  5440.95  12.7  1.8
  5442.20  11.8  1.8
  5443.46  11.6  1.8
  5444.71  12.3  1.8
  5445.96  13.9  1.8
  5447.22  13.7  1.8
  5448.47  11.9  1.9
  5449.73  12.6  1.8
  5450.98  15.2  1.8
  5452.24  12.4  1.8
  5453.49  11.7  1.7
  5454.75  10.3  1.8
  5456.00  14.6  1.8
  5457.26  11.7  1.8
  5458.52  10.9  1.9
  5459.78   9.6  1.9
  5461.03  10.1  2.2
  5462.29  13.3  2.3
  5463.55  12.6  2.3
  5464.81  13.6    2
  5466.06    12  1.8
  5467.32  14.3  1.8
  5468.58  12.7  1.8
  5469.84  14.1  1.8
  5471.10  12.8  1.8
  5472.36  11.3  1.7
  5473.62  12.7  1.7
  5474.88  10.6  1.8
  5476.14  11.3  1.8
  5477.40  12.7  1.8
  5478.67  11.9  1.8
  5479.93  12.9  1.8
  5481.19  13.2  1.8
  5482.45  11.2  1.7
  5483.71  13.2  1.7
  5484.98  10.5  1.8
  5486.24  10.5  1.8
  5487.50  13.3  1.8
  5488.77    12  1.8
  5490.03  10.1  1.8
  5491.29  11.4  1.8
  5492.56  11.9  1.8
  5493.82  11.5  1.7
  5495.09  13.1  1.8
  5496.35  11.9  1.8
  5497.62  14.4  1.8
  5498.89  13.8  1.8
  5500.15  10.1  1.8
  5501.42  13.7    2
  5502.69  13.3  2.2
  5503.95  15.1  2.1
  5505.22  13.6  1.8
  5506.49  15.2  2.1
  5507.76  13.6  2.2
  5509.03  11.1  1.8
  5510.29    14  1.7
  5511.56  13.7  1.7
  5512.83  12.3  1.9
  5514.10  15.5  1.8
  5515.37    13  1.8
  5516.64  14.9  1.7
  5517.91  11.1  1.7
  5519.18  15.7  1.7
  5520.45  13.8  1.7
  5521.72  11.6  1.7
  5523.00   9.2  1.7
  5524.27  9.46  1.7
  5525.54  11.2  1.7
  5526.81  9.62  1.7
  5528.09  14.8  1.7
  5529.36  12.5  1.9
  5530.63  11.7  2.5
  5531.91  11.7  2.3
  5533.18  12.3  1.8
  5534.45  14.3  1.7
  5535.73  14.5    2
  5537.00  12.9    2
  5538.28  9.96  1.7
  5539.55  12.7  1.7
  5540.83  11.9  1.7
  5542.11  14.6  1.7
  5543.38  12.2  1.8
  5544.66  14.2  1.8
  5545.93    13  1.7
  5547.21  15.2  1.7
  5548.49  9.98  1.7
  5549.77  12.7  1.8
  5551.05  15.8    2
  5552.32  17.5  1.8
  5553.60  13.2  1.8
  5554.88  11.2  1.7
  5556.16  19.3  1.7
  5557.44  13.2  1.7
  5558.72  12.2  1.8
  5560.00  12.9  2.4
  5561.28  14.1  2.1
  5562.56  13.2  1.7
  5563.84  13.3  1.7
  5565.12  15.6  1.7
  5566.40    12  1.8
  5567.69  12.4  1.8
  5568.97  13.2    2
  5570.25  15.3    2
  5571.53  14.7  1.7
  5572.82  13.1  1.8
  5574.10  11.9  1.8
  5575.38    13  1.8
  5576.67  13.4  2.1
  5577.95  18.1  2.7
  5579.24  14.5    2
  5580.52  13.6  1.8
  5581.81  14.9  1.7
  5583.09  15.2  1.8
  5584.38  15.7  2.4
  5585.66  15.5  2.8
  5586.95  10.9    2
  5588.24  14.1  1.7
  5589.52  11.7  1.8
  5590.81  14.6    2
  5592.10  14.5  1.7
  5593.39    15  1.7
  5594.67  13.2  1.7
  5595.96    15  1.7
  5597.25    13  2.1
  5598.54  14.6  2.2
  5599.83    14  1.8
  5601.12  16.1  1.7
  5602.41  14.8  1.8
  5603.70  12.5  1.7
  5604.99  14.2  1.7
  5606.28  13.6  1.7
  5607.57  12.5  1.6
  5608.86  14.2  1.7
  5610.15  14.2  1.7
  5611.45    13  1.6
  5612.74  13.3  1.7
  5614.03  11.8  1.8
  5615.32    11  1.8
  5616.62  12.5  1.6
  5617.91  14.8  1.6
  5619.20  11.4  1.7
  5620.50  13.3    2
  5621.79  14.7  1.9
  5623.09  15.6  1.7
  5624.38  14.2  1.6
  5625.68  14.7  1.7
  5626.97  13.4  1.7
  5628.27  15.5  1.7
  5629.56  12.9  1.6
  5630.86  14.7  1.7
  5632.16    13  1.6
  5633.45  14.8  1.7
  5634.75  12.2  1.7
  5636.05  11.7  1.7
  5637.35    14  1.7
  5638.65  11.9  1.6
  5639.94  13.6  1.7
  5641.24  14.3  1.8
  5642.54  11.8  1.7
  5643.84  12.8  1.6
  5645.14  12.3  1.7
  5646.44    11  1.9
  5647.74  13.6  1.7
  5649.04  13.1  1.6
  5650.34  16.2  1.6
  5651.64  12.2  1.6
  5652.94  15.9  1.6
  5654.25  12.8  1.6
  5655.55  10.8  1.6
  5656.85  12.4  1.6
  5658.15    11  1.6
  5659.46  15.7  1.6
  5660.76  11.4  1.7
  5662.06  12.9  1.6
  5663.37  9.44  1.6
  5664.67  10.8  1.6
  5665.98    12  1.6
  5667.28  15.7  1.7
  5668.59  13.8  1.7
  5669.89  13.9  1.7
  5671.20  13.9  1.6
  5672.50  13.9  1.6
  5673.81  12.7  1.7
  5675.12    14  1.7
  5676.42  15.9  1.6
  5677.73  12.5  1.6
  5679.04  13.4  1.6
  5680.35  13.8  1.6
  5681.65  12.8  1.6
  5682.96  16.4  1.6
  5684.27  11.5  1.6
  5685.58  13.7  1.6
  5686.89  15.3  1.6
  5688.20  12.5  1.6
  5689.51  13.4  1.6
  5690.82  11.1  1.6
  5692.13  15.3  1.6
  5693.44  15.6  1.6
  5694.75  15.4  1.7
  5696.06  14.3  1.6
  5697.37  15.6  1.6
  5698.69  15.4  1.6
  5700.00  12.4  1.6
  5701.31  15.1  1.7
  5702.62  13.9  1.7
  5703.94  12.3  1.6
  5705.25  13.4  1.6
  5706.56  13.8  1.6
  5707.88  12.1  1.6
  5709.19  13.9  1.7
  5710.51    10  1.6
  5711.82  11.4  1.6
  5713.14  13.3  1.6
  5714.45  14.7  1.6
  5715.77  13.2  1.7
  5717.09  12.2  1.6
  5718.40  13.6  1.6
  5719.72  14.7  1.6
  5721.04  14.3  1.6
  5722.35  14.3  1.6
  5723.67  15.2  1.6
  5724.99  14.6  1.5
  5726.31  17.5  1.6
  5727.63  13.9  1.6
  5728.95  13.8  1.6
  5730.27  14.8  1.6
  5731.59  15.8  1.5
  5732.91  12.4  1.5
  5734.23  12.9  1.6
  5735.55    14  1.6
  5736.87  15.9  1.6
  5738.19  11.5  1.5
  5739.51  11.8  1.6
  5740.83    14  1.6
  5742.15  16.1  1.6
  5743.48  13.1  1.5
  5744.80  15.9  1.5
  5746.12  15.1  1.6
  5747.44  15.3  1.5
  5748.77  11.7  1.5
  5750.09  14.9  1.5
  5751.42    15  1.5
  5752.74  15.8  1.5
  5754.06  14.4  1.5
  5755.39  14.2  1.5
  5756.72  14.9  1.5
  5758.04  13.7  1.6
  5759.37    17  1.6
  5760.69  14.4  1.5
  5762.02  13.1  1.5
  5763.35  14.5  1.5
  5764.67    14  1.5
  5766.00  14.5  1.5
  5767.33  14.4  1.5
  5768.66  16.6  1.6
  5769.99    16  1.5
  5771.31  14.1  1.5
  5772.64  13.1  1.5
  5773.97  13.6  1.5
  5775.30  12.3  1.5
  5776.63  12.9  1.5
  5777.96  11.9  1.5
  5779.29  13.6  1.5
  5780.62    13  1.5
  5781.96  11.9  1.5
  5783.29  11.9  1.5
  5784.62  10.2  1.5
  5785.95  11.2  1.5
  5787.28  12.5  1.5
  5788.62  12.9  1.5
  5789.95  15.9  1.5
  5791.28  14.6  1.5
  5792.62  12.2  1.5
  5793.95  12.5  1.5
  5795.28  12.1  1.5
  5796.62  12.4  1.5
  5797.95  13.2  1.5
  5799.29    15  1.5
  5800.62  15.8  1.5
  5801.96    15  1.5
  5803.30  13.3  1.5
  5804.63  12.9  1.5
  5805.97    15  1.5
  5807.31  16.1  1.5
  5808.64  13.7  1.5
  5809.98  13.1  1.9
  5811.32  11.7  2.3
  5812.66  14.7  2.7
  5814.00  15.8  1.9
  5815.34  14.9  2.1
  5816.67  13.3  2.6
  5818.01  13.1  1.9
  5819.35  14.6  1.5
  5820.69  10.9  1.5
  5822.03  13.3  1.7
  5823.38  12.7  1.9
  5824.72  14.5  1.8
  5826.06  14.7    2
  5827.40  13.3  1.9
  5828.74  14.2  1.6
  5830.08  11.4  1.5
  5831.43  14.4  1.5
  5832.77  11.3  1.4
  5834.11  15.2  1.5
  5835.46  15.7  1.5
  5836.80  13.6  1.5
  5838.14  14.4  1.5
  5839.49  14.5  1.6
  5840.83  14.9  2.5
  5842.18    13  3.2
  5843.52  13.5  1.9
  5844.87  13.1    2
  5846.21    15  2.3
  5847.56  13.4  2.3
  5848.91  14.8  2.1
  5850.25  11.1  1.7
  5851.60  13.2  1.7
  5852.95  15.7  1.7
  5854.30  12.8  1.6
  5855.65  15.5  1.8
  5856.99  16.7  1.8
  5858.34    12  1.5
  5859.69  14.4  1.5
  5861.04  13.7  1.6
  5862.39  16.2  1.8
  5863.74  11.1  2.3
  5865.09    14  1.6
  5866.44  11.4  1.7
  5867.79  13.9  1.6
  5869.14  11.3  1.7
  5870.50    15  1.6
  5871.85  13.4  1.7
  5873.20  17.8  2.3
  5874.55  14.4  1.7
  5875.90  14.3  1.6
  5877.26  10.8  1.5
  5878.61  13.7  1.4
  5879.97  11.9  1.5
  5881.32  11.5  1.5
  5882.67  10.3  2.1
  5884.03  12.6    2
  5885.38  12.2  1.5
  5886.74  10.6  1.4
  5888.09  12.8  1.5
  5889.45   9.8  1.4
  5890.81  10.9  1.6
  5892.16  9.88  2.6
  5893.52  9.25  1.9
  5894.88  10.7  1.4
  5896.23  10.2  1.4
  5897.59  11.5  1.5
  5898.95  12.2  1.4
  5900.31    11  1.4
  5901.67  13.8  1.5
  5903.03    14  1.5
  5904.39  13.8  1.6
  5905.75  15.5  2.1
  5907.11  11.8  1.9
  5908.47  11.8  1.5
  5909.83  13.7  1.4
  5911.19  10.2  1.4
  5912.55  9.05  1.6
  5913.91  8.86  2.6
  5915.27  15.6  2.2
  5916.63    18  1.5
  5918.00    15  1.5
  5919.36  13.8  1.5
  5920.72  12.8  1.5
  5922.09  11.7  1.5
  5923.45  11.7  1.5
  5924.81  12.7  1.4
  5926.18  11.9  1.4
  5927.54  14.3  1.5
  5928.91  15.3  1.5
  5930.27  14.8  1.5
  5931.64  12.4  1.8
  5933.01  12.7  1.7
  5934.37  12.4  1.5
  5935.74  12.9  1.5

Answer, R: -0.10 mag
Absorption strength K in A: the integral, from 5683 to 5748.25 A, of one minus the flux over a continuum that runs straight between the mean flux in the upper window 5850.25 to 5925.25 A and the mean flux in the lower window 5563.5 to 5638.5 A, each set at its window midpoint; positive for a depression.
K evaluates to -2.7 A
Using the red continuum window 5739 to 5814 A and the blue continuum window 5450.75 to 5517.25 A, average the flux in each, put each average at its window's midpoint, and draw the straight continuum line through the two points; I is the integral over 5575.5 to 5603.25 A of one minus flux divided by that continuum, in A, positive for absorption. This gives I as -2.8 A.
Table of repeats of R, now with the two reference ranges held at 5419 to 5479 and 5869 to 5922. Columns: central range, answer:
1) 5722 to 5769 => -0.16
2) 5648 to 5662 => -0.06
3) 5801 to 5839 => -0.12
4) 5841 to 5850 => -0.11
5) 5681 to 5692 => -0.09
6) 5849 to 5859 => -0.12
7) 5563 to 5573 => -0.11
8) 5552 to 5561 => -0.14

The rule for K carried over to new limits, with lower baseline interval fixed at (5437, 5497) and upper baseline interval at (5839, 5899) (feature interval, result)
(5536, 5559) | -2.1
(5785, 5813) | -1.7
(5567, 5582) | -1.9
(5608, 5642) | -2.7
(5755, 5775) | -2.8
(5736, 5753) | -2.1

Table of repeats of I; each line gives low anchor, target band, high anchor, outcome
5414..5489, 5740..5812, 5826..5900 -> -5.0 A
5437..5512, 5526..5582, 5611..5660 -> -2.5 A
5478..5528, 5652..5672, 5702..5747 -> 0.9 A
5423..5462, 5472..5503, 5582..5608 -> 1.6 A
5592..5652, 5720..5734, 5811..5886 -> -1.1 A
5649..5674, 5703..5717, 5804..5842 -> 0.5 A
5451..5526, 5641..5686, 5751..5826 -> 0.2 A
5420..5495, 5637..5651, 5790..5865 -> -0.1 A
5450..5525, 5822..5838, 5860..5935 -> -1.4 A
